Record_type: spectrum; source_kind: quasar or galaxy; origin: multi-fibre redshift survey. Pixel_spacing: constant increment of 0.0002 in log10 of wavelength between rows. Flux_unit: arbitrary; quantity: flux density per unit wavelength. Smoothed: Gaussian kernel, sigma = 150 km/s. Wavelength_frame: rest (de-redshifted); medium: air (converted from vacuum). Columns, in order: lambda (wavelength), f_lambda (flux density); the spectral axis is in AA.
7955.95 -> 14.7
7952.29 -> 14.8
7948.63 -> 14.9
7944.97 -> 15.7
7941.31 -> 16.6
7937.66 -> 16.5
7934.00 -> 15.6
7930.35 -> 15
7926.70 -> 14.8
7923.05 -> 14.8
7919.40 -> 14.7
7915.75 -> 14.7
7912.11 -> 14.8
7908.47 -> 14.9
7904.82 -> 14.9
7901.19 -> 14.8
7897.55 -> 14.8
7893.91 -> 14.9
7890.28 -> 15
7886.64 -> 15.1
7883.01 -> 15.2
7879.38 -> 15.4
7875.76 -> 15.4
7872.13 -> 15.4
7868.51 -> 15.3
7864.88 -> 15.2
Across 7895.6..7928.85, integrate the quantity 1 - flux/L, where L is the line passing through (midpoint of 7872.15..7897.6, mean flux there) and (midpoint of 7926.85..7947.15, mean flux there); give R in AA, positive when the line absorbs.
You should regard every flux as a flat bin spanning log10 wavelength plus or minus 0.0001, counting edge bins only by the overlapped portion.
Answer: 1.5 AA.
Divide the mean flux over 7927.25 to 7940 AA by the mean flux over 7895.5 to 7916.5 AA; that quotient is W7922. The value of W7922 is 1.06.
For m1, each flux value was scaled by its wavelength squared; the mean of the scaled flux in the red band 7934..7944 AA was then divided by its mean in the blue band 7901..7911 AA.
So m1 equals 1.10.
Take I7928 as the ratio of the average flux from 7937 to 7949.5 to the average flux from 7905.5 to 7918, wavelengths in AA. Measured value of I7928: 1.1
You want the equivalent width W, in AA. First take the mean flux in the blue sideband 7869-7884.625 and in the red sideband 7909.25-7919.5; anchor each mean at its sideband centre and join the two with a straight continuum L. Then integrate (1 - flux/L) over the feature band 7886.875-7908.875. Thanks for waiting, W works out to 0.18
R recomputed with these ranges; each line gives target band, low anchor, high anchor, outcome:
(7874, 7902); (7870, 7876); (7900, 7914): 0.1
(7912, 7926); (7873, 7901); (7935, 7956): 0.6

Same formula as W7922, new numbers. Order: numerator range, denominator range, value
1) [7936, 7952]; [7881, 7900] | 1.06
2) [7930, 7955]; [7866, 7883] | 1.02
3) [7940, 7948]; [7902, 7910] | 1.07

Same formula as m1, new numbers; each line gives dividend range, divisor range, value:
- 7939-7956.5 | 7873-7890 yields 1.03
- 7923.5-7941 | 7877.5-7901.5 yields 1.04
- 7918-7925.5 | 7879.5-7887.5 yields 0.98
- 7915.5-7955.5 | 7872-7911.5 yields 1.03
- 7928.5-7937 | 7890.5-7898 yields 1.05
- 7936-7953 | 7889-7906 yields 1.07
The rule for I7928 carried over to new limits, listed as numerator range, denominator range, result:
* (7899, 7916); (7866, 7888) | 0.97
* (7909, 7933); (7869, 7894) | 0.97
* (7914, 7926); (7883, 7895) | 0.98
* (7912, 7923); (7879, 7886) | 0.97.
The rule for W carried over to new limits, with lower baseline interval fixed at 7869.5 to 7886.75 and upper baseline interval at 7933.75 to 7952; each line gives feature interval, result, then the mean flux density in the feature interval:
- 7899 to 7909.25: 0.43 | 14.9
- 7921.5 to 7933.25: 0.56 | 14.9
